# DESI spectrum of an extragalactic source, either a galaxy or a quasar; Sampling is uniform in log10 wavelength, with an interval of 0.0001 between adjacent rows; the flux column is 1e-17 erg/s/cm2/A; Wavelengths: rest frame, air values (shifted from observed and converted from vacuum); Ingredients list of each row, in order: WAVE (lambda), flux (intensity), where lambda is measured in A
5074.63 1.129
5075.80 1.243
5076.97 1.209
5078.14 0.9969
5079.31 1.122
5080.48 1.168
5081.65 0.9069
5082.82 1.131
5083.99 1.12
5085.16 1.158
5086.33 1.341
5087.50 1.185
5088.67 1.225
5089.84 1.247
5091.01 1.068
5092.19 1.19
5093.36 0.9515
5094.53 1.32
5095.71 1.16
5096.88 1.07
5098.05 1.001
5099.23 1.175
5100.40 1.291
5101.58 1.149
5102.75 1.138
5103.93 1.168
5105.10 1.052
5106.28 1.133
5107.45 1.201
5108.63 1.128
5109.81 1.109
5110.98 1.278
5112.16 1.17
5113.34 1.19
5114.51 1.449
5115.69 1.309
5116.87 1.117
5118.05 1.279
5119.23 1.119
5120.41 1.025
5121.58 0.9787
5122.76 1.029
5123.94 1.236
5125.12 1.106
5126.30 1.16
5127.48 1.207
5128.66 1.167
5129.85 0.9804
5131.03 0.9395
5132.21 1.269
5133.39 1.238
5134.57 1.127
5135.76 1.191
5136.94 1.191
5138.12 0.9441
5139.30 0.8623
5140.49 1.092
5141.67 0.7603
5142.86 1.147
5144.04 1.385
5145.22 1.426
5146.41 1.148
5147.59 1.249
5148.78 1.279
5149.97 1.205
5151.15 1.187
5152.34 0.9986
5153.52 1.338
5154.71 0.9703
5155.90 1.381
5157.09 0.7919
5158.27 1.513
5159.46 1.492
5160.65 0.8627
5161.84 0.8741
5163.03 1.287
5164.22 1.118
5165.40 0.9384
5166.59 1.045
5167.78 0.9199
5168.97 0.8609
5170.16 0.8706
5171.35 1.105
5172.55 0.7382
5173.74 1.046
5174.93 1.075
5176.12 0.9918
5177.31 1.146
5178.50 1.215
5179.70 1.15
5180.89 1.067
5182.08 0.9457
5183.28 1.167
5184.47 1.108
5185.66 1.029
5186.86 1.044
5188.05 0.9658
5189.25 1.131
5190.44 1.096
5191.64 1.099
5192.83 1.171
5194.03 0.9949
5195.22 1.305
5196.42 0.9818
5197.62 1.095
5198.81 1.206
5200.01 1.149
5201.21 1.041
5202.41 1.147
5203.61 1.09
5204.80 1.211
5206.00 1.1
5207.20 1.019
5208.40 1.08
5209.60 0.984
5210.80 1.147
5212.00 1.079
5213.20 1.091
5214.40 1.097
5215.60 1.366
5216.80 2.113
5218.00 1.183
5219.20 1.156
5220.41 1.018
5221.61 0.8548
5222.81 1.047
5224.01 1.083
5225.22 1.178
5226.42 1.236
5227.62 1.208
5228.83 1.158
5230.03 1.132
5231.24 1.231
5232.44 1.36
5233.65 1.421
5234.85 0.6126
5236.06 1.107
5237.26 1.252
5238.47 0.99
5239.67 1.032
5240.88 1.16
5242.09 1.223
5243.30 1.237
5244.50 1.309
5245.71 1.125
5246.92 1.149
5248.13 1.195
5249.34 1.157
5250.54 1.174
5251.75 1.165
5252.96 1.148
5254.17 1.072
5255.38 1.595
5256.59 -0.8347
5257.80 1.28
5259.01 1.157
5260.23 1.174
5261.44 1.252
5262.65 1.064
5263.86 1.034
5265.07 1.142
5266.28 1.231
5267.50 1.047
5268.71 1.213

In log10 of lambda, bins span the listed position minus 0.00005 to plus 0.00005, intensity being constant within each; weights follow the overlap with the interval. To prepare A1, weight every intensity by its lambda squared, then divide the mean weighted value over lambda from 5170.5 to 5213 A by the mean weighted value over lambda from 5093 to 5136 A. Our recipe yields 0.97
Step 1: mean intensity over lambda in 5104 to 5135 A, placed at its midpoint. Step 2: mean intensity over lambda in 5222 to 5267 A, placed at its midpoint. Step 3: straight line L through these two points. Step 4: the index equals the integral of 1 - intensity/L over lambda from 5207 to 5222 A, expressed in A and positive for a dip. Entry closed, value -0.7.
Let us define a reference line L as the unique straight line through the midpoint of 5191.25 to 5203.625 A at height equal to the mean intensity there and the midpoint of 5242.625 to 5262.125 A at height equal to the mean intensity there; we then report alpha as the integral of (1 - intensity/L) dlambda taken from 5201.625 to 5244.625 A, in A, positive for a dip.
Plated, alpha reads -2.1 A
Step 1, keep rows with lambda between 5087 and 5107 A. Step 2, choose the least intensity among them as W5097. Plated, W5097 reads 0.9515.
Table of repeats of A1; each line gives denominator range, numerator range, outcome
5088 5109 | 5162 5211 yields 0.96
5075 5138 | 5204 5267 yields 1.03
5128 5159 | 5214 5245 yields 1.07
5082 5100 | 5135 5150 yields 1.01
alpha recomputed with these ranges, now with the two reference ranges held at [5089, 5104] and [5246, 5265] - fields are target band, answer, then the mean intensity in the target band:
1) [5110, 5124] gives -0.5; 1.18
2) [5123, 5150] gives -0.4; 1.14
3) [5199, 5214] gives -0.2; 1.1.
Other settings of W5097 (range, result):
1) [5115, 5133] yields 0.9395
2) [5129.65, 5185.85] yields 0.7382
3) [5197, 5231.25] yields 0.8548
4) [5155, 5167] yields 0.7919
